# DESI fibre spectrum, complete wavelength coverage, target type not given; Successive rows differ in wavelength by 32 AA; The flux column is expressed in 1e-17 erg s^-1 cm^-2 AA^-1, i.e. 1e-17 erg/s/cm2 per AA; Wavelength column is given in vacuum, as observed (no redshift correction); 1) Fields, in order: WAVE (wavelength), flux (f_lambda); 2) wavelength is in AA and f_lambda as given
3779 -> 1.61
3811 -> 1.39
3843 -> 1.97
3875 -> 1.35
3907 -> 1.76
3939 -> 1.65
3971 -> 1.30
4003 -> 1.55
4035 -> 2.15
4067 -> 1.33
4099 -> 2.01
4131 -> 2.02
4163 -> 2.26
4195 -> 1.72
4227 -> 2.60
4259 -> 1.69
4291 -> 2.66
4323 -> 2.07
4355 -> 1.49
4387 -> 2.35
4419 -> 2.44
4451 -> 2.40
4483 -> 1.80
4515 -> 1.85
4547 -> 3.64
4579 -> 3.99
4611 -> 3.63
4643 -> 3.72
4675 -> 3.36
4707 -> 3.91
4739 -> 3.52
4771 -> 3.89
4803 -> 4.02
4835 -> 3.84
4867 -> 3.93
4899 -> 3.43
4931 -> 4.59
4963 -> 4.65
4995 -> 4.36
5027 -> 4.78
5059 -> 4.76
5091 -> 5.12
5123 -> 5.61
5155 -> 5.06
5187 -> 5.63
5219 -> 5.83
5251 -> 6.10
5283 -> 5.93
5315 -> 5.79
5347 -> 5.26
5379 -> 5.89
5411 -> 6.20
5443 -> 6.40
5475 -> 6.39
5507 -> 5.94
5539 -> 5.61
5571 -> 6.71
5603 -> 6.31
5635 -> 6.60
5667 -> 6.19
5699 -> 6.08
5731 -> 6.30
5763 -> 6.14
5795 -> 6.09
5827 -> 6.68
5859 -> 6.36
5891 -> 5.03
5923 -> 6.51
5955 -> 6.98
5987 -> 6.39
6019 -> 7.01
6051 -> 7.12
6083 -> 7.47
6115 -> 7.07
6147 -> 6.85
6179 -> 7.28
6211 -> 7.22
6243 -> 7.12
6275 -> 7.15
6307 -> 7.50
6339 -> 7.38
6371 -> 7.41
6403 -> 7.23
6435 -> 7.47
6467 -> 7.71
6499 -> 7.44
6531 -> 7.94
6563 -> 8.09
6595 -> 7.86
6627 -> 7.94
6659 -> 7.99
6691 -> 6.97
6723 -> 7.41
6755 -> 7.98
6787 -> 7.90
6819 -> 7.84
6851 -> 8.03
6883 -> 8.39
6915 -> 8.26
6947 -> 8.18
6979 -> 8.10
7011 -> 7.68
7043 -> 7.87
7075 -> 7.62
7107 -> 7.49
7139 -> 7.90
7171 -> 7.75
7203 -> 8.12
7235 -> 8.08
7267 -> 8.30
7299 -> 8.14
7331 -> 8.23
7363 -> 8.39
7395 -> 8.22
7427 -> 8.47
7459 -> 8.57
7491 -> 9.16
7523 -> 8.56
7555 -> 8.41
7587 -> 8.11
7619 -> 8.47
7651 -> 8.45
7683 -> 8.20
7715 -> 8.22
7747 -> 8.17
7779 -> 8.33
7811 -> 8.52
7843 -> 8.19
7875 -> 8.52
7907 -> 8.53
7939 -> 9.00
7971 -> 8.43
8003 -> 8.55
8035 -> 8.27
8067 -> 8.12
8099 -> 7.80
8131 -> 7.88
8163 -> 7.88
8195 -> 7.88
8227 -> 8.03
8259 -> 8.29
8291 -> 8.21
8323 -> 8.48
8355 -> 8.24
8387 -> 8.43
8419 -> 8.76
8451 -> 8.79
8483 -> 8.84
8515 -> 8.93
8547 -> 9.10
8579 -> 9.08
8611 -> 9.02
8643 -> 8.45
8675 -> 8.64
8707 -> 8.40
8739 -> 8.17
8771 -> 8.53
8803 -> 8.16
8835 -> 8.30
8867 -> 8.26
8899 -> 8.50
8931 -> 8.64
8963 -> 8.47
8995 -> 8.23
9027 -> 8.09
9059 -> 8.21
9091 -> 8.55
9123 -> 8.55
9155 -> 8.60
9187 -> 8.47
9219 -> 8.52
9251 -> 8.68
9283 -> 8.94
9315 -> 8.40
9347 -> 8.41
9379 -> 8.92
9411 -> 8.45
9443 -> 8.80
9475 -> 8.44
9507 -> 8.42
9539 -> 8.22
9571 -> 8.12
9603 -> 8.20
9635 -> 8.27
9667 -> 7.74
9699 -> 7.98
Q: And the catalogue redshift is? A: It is 0.14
